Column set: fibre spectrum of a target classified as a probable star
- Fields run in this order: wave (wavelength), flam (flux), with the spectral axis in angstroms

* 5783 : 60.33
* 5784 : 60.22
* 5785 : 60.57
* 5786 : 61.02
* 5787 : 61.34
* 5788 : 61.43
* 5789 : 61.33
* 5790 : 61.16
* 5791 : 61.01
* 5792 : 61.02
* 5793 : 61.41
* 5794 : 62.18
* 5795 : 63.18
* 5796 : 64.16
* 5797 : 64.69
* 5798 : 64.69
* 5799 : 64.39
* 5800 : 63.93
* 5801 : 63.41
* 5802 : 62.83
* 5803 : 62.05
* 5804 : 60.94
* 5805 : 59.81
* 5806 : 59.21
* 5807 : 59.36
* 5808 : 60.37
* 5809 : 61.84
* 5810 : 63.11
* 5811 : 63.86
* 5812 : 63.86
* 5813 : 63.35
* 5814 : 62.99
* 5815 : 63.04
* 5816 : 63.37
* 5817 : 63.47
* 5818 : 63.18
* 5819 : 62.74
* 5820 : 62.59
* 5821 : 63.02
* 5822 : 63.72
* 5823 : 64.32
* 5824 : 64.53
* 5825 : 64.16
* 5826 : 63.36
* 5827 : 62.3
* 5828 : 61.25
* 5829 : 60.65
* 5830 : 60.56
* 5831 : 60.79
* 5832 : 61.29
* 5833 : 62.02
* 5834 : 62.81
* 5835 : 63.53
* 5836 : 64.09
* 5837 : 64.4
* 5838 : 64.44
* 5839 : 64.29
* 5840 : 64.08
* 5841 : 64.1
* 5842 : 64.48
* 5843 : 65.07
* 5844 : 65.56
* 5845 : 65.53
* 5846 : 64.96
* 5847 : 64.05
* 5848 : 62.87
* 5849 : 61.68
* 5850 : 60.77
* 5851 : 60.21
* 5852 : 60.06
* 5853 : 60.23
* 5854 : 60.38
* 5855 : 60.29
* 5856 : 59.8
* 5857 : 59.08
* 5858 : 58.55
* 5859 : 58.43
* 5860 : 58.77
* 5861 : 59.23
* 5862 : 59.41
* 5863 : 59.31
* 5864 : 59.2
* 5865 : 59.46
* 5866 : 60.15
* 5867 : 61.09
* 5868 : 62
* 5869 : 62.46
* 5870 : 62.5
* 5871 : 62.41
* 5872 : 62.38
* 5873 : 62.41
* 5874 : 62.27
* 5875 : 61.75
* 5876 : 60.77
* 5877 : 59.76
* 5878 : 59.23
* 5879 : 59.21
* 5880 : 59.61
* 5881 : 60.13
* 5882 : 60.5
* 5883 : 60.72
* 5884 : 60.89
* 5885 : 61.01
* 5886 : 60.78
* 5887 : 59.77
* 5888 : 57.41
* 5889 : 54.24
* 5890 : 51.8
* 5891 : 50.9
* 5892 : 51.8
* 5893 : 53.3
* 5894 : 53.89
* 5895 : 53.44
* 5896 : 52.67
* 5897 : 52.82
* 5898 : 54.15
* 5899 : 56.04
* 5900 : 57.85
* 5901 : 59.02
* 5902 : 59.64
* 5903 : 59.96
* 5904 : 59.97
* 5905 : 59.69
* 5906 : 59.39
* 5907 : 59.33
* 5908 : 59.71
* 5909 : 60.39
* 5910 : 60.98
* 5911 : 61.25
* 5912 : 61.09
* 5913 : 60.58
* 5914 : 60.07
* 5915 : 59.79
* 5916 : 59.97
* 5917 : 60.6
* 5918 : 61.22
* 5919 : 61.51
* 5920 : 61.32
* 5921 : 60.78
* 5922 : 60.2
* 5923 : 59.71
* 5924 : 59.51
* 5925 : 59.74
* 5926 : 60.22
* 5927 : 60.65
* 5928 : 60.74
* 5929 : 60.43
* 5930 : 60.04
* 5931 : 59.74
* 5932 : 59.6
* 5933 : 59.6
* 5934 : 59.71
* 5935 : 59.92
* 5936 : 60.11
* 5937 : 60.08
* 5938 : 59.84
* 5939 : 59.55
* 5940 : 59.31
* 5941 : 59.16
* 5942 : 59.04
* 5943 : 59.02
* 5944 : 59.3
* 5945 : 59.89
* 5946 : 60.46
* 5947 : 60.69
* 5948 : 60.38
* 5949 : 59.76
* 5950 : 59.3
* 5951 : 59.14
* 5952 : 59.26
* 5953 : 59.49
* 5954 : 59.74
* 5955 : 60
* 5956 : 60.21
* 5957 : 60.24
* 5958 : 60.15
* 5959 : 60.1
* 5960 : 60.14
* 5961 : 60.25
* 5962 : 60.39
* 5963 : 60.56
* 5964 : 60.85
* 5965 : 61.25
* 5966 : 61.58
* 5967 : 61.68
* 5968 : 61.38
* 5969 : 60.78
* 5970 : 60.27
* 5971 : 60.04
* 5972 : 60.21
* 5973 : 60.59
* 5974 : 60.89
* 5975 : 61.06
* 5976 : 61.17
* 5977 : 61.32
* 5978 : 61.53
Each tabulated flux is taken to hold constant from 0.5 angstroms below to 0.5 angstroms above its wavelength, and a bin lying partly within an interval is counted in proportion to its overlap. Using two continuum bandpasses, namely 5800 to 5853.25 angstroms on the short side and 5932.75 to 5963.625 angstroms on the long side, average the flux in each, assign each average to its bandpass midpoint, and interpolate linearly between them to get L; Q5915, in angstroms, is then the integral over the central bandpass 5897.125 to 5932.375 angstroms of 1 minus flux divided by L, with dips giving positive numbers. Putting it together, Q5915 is 0.5 angstroms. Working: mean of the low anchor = 62.8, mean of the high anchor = 59.8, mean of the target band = 59.8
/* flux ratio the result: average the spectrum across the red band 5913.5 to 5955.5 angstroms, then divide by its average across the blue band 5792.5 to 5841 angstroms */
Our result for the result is 0.95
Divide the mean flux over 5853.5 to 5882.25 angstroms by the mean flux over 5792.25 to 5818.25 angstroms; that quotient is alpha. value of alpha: 1.0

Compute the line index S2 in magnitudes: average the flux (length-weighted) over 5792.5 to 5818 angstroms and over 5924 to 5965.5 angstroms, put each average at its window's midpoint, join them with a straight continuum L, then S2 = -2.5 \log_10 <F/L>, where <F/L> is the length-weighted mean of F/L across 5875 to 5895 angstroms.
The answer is 0.063 mag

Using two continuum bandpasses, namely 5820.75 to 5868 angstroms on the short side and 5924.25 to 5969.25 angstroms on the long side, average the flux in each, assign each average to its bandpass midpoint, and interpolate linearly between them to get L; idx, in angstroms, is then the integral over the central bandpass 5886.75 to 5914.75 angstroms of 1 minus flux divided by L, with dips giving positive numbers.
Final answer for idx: 1.7 angstroms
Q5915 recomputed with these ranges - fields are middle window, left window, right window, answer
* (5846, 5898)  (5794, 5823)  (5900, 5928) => 1.8 angstroms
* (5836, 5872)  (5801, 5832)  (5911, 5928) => 0.0 angstroms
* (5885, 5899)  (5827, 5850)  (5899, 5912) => 1.3 angstroms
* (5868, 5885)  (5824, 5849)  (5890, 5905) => -0.9 angstroms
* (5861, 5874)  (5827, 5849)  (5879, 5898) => -0.4 angstroms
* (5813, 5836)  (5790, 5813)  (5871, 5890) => -0.4 angstroms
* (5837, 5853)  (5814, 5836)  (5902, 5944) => -0.3 angstroms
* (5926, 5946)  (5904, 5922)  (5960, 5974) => 0.3 angstroms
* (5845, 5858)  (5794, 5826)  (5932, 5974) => 0.2 angstroms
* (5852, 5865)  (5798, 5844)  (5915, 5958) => 0.5 angstroms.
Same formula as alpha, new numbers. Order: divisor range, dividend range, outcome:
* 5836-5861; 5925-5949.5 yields 0.96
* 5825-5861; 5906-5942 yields 0.97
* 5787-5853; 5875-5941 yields 0.94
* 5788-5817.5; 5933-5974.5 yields 0.96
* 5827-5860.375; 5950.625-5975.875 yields 0.97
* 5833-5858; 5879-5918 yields 0.93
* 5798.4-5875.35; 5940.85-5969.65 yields 0.97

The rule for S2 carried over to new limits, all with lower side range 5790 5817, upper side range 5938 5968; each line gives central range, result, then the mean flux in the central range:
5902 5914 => 0.011 mag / 60.2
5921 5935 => 0.008 mag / 60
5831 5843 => -0.028 mag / 63.5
